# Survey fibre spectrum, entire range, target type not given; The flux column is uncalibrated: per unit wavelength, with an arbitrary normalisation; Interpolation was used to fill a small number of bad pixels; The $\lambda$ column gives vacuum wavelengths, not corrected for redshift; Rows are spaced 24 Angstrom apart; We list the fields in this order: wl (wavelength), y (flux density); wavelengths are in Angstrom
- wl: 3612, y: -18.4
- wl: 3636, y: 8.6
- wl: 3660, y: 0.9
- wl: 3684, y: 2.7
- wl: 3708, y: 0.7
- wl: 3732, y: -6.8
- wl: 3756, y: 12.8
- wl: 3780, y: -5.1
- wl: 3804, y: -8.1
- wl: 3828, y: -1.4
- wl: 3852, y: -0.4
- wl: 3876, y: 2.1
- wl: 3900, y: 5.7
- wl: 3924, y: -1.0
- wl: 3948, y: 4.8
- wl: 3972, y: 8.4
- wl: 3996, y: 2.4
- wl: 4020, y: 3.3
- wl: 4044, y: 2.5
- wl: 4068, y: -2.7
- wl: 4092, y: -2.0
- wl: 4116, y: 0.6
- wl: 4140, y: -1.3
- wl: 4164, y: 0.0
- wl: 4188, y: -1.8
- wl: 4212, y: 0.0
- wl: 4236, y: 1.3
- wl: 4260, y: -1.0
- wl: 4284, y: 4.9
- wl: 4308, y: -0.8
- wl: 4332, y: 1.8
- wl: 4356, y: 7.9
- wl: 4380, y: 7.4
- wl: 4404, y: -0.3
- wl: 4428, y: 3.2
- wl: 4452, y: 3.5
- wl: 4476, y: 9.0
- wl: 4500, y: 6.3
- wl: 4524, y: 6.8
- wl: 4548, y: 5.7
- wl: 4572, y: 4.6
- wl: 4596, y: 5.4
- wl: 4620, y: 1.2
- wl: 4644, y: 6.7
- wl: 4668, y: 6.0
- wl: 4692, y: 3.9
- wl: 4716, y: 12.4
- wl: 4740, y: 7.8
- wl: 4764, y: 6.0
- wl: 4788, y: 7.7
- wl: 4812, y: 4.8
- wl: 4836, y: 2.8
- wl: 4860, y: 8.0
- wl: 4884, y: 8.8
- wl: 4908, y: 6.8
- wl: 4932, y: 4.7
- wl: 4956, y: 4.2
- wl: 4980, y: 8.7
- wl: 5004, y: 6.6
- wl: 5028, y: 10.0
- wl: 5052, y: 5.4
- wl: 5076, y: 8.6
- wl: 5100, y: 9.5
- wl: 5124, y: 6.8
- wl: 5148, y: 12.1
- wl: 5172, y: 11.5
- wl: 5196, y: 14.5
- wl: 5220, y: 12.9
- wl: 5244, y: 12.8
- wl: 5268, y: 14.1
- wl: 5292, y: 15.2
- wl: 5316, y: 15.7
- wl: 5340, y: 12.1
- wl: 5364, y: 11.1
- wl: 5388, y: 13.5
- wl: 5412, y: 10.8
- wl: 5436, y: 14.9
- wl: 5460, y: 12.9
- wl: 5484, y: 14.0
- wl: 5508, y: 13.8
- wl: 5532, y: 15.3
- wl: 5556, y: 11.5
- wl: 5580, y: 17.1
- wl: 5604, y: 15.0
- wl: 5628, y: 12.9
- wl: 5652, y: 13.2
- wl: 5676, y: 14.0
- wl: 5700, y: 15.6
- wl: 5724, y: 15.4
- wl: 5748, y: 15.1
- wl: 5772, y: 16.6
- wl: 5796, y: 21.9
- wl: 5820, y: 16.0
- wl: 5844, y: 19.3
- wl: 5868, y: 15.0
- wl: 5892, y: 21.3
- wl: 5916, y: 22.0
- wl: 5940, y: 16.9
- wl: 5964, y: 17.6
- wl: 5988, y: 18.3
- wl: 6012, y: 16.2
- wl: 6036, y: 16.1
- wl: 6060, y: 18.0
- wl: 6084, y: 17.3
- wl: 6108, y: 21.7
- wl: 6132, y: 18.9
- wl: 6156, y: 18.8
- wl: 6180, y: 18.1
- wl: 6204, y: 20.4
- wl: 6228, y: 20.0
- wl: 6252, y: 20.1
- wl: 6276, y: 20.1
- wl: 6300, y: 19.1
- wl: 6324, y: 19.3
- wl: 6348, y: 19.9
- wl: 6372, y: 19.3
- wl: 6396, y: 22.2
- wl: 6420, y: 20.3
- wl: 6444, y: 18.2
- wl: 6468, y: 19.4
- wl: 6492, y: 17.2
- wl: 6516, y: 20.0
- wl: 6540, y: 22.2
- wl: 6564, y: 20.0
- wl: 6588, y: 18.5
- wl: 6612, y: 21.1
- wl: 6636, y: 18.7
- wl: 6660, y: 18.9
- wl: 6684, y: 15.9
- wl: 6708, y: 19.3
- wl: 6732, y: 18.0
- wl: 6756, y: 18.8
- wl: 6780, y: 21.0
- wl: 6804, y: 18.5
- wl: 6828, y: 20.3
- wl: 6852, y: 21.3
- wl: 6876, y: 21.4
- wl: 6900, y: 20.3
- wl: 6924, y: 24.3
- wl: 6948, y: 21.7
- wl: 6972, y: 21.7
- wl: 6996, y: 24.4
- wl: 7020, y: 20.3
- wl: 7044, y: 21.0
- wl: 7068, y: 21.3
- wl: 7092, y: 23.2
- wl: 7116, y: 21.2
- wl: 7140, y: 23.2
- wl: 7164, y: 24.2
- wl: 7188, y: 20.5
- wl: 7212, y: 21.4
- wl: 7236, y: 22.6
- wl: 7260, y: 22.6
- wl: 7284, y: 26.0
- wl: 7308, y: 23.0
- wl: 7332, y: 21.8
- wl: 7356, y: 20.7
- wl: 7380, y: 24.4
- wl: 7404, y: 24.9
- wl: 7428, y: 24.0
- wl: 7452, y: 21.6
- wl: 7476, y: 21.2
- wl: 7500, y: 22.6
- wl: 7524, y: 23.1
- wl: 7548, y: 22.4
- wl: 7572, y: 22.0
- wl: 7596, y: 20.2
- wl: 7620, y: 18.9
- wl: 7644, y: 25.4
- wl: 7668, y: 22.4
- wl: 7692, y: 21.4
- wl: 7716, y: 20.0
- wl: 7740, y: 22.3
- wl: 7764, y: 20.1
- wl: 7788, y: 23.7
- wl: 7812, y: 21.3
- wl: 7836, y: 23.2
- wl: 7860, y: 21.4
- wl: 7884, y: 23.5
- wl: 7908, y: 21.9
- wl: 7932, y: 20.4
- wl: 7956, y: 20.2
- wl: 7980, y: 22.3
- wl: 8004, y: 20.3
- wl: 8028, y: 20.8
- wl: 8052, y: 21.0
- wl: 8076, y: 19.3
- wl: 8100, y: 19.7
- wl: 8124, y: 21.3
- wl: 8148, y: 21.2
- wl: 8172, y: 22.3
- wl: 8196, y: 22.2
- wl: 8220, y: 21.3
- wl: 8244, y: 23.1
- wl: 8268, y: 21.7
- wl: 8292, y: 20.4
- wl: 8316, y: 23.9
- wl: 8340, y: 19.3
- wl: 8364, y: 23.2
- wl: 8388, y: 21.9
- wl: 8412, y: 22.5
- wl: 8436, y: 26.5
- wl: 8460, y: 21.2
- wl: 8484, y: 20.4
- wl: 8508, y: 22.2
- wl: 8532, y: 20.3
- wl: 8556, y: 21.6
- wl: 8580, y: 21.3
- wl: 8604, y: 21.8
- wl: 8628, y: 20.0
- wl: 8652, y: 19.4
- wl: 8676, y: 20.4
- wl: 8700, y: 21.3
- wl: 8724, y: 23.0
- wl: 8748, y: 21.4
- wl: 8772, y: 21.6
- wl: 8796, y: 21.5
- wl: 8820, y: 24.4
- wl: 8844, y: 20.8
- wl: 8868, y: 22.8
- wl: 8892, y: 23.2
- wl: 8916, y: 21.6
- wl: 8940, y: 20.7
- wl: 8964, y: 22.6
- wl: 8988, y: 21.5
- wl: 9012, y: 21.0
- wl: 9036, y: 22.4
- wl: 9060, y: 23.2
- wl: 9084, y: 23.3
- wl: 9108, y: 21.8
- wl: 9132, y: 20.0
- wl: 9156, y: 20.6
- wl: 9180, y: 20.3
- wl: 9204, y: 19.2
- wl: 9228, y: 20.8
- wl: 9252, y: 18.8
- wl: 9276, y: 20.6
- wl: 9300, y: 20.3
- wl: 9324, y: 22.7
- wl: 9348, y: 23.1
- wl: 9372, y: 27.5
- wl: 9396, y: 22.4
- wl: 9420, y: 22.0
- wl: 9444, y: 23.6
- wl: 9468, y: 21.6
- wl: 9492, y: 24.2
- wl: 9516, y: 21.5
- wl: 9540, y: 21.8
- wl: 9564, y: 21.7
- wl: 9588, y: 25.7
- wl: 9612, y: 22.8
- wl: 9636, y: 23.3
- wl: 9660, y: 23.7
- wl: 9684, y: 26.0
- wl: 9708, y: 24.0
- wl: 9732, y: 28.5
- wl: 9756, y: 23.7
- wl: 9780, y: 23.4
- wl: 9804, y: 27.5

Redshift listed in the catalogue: 0.29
